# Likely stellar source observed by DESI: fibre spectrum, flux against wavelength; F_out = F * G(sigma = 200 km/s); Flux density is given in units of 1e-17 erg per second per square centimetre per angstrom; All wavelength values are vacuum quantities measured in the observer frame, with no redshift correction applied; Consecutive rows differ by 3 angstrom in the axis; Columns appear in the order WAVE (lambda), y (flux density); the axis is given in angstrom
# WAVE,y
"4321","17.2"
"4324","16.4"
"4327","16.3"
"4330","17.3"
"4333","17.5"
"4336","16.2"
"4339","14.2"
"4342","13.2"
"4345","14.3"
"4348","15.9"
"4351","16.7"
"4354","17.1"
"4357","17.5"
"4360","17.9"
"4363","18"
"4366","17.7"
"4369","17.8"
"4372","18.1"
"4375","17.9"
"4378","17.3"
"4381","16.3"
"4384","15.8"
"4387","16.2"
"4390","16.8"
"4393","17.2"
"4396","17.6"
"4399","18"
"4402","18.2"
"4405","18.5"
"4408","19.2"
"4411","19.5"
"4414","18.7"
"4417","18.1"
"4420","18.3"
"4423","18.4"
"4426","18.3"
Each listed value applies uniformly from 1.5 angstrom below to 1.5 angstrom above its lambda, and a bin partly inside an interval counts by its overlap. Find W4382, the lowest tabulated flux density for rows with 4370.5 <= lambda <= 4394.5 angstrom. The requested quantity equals 15.8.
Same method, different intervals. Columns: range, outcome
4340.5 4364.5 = 13.2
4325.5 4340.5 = 14.2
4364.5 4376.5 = 17.7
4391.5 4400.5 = 17.2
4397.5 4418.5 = 18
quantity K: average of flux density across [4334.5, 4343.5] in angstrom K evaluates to 14.5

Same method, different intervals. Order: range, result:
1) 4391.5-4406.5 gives 17.9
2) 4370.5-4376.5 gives 18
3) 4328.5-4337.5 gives 17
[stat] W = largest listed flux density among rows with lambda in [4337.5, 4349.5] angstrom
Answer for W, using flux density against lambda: 15.9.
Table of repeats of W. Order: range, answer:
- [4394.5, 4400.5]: 18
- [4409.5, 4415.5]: 19.5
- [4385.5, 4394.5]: 17.2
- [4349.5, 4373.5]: 18.1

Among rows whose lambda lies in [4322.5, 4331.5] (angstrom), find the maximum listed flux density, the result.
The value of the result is 17.3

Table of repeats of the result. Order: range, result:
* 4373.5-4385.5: 17.9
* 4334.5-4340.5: 16.2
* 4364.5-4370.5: 17.8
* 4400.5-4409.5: 19.2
